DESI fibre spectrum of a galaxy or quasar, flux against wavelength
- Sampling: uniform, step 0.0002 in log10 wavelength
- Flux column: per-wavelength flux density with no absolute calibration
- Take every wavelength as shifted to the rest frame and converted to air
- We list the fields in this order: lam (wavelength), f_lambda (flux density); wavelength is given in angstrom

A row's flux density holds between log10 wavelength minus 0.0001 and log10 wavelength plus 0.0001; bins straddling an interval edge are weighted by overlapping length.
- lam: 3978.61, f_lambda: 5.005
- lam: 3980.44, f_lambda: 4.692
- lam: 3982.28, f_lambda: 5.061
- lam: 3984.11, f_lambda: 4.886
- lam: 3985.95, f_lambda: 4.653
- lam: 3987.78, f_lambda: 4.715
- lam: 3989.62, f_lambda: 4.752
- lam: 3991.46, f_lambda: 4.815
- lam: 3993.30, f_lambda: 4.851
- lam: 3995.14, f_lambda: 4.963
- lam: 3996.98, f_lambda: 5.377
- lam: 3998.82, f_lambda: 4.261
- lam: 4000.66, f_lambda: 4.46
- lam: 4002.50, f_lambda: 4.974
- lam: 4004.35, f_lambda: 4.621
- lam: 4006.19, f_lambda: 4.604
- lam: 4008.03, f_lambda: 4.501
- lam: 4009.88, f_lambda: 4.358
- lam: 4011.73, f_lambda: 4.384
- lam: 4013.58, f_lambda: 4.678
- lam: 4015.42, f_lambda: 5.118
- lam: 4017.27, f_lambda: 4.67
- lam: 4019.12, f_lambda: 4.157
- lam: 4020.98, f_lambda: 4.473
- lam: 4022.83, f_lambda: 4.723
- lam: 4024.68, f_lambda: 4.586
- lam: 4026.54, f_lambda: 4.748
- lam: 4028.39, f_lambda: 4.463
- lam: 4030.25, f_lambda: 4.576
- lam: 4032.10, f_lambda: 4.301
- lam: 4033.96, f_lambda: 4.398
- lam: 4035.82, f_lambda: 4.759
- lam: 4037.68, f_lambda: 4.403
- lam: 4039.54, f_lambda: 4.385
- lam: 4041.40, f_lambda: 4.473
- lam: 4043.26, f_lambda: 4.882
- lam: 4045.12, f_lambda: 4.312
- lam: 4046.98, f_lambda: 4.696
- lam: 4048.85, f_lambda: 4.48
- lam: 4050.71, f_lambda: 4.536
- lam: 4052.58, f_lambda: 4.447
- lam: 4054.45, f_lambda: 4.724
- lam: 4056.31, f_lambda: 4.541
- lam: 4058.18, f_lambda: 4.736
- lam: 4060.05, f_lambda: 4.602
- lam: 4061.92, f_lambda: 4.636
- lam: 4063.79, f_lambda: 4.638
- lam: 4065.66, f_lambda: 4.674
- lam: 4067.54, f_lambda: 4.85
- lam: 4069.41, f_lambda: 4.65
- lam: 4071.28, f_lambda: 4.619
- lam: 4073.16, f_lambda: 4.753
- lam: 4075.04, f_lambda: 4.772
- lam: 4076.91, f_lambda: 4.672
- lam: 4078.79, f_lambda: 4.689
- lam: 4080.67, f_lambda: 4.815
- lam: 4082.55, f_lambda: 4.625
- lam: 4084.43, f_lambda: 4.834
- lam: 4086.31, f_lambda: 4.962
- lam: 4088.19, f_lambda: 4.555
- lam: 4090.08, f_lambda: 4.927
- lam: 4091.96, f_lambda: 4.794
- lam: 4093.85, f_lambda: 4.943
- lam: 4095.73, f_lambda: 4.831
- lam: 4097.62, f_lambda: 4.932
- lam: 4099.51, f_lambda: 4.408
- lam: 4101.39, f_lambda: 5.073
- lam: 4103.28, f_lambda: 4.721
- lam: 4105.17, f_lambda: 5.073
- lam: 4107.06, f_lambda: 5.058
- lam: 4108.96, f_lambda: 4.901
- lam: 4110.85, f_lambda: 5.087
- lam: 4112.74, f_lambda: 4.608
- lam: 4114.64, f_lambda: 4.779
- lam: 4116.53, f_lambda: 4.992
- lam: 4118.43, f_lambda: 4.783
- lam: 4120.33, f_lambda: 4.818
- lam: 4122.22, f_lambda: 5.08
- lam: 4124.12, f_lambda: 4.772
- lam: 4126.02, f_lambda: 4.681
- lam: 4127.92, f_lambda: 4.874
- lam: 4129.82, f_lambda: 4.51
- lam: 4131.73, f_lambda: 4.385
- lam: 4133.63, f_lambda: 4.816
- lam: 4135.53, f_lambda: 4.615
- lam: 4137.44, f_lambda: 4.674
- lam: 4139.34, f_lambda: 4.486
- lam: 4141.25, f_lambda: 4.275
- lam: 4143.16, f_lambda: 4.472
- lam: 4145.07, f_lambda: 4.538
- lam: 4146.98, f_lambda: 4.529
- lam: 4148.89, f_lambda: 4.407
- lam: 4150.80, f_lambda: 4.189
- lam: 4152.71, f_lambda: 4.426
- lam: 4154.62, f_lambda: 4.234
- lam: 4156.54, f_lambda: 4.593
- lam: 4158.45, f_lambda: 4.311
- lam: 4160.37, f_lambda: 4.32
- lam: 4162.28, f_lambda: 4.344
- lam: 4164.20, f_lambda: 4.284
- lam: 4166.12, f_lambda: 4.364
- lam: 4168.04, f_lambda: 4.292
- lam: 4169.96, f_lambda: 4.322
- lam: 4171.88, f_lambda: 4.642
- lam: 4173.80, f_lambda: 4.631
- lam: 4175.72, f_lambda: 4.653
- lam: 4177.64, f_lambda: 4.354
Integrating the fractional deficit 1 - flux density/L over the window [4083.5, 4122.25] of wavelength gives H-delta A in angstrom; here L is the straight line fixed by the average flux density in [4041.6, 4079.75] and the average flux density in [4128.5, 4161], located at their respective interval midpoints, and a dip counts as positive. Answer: -2.6 angstrom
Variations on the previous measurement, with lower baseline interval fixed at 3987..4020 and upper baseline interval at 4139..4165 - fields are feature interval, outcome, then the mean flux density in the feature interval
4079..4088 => -0.5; 4.78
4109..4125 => -1.5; 4.87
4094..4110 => -1.4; 4.88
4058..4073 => -0.4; 4.68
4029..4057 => 0.5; 4.53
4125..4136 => -0.6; 4.65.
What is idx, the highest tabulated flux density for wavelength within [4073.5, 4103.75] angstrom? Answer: 5.073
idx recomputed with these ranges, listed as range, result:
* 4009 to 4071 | 5.118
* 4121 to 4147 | 5.08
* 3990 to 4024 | 5.377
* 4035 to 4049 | 4.882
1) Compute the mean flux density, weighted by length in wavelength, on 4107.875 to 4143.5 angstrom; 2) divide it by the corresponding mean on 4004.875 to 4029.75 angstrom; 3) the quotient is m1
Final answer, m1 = 1.03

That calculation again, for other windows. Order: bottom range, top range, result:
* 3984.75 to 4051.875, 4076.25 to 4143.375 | 1.03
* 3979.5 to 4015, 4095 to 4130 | 1.03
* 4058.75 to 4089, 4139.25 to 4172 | 0.93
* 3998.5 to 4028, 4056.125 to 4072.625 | 1.02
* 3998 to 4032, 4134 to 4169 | 0.97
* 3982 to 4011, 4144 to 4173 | 0.93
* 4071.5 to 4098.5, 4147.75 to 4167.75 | 0.91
